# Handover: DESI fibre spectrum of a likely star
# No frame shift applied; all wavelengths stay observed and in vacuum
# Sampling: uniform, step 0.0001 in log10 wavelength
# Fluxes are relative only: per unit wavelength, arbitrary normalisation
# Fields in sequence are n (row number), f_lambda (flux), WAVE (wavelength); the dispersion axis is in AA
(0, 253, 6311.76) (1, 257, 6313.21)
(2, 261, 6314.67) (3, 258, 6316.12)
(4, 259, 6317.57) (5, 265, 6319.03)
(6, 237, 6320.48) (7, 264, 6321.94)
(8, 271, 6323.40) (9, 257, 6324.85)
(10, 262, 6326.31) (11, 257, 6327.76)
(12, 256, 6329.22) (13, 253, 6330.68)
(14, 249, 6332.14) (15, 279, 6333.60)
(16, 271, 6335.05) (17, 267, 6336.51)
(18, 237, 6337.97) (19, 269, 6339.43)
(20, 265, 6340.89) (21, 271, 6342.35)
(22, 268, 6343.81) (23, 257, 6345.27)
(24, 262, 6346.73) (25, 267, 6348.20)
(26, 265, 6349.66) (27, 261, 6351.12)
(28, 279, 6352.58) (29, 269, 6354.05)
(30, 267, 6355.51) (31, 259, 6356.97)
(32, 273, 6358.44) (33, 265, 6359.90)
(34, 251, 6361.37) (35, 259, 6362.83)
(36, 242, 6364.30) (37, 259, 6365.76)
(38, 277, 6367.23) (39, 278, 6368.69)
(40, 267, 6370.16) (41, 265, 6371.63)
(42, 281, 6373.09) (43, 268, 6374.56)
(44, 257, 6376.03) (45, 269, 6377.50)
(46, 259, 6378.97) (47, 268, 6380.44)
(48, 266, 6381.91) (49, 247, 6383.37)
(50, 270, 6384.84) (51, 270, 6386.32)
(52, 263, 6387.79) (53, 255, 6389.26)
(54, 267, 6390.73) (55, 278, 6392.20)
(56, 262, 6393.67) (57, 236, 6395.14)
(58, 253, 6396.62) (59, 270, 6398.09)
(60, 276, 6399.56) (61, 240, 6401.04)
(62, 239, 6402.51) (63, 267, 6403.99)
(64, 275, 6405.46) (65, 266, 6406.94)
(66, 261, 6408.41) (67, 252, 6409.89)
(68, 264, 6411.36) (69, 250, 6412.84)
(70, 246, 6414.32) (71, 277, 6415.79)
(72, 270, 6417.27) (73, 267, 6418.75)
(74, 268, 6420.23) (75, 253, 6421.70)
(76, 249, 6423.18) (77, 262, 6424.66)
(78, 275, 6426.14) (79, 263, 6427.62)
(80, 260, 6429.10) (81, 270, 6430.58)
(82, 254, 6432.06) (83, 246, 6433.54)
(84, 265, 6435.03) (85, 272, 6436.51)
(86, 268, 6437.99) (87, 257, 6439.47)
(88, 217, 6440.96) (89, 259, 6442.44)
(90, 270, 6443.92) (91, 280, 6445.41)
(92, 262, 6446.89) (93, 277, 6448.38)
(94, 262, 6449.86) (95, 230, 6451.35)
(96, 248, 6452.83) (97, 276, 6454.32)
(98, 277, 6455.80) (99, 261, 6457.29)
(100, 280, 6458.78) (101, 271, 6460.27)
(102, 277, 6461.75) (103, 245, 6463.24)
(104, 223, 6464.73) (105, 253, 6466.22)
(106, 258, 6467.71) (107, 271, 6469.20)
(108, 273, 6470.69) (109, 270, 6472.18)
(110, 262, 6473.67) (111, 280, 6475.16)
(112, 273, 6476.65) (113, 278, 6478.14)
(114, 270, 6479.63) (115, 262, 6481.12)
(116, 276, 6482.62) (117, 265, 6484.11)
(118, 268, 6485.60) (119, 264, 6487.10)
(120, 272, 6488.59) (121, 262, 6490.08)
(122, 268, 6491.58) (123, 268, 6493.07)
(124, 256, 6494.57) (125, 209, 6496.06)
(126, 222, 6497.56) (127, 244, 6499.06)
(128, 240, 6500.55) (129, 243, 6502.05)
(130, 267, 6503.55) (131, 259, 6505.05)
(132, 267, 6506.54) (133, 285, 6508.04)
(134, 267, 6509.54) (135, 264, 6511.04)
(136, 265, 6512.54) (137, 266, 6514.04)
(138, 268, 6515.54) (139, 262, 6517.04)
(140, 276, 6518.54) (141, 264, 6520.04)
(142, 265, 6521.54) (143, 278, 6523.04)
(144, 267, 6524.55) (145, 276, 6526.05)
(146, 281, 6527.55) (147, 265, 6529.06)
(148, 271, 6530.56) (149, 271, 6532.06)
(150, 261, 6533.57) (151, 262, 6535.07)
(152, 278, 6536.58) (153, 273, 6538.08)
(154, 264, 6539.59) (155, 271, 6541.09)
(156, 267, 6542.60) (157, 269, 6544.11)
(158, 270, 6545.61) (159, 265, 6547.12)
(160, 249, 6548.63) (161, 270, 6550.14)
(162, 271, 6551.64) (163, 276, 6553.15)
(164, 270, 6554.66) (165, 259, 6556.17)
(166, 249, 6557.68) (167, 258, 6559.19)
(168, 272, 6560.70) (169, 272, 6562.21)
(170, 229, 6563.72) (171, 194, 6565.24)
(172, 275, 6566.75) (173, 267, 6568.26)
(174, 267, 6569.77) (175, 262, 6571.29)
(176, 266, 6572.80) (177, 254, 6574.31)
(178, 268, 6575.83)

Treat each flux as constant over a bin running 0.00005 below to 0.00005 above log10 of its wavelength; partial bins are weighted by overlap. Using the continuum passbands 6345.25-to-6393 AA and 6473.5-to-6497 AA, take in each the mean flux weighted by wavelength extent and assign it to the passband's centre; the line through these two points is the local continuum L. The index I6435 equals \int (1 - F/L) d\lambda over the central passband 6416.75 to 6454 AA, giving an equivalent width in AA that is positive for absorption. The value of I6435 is 0.6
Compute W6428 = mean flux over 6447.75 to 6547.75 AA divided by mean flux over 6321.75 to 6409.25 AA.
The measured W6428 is 1.0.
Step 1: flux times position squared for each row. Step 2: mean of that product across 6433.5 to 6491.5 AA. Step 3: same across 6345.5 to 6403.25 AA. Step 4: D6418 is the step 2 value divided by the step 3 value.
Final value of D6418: 1.0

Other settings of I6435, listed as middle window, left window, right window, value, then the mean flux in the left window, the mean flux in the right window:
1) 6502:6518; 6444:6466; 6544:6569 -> -0.32 AA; 262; 259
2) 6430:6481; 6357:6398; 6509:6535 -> 0.63 AA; 263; 268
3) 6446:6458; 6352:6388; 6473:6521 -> 0.06 AA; 265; 262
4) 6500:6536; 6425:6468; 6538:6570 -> -0.74 AA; 261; 261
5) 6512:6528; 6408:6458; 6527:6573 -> -0.42 AA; 261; 264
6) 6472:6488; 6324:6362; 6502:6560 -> -0.23 AA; 263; 267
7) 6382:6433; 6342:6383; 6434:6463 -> 0.59 AA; 265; 263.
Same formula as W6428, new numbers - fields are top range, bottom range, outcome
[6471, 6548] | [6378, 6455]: 1.02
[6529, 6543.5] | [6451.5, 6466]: 1.03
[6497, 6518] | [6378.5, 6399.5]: 0.99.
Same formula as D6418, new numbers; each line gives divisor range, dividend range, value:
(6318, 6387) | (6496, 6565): 1.06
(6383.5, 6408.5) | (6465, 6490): 1.05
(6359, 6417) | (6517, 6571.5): 1.06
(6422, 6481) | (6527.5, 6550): 1.05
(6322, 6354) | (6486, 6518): 1.03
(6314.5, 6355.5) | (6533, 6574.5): 1.07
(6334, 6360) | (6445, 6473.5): 1.03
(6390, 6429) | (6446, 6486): 1.03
